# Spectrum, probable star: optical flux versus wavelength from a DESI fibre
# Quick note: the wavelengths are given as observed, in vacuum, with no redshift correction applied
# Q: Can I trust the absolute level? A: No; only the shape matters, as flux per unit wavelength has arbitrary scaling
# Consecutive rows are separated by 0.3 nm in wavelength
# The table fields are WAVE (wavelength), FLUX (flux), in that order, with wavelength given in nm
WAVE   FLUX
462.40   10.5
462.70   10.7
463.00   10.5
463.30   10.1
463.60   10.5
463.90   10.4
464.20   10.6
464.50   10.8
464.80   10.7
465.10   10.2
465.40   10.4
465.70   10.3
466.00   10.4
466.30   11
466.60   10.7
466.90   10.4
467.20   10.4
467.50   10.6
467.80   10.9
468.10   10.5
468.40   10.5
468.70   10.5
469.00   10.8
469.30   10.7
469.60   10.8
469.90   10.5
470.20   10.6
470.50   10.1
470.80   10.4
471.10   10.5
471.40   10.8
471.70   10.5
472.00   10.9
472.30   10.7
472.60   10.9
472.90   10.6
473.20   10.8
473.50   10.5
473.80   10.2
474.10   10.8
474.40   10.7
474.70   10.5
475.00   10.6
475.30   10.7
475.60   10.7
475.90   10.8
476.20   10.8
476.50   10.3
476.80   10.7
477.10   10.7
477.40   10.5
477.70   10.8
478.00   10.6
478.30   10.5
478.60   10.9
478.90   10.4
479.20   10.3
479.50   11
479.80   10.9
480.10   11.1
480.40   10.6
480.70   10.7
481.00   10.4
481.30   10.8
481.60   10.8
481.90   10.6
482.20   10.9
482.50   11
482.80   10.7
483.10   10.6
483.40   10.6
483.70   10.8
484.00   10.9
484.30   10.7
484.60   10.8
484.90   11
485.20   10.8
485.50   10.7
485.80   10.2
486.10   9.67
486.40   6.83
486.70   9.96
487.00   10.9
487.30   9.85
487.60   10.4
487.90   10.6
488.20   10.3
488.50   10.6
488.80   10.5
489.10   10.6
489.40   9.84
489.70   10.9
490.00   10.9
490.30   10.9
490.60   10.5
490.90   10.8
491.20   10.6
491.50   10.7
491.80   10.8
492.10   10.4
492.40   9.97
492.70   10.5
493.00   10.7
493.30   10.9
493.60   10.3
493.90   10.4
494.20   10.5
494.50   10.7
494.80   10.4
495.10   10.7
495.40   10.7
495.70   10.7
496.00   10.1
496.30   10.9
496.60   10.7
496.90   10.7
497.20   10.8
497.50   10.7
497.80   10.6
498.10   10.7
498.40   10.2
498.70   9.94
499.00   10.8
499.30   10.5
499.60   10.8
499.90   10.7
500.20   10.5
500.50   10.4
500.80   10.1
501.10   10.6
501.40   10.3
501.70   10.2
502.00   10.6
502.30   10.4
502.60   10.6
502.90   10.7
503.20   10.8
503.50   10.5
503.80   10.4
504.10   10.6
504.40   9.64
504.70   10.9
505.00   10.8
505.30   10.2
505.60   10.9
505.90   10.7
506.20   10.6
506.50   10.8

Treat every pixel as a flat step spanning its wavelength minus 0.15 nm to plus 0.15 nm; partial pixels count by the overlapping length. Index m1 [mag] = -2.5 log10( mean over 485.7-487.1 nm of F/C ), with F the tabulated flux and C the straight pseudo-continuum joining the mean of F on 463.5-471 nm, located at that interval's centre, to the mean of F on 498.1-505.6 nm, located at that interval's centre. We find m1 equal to 0.12 mag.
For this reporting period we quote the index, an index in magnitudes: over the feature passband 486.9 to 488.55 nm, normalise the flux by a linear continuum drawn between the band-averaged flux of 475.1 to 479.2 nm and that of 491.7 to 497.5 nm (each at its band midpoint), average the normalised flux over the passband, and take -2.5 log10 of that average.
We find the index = 0.02 mag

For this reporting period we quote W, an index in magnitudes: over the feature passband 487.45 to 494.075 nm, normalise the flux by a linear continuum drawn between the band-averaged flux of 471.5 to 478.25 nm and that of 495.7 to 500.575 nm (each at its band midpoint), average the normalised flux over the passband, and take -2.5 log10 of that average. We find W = 0.005 mag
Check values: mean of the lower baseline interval 10.6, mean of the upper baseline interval 10.6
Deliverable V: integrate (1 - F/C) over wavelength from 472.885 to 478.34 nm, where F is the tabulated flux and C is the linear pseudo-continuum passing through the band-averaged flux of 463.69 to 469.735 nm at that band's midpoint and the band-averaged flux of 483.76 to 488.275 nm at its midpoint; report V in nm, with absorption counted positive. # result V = -0.10 nm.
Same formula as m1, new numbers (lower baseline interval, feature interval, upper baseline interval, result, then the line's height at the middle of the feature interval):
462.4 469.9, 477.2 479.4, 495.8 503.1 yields -0.004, 10.5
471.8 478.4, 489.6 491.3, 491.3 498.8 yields -0.020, 10.6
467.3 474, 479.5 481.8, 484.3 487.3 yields -0.050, 10.3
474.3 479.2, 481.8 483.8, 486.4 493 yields -0.022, 10.5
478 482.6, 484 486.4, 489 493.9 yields 0.033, 10.7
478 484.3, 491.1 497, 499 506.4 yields 0.004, 10.6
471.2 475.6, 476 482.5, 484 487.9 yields -0.025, 10.4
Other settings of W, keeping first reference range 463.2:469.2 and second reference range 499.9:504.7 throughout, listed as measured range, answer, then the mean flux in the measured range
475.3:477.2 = -0.02 mag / 10.7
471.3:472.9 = -0.02 mag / 10.7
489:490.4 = -0.01 mag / 10.6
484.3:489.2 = 0.03 mag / 10.2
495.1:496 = -0.01 mag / 10.6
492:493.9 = 0.00 mag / 10.5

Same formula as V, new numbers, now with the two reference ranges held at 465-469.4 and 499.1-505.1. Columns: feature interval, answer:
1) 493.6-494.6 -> 0.00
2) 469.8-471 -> 0.02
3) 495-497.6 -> -0.04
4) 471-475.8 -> -0.05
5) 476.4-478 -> -0.01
